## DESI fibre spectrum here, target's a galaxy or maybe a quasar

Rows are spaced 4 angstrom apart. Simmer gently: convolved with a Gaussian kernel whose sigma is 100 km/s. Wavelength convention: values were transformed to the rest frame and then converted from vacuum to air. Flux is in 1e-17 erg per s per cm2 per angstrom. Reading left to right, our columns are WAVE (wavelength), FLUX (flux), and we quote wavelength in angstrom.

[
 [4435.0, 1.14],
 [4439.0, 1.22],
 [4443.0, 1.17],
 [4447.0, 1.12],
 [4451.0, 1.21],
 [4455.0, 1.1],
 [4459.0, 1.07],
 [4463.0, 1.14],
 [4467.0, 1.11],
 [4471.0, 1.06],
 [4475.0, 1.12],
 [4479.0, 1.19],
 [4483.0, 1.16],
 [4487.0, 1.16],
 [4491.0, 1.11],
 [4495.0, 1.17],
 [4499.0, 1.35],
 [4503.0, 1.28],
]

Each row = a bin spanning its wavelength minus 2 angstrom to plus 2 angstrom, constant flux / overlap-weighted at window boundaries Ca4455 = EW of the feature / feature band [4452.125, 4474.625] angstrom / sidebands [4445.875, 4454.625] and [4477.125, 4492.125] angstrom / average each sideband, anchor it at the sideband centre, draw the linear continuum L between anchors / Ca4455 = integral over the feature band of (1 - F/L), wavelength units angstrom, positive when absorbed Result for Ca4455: 1.1 angstrom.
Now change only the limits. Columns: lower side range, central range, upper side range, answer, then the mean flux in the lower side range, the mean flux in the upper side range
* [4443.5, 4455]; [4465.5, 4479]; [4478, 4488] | 0.63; 1.15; 1.17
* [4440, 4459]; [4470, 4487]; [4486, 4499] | 0.39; 1.15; 1.18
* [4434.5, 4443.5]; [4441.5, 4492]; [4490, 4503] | 3.06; 1.18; 1.23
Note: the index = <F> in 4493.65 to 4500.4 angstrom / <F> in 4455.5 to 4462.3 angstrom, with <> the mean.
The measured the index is 1.2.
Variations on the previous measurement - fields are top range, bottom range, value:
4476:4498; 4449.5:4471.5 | 1.04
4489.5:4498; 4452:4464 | 1.05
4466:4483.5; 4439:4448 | 0.97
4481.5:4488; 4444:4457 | 1.01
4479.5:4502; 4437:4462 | 1.04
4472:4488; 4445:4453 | 0.99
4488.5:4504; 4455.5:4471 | 1.11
